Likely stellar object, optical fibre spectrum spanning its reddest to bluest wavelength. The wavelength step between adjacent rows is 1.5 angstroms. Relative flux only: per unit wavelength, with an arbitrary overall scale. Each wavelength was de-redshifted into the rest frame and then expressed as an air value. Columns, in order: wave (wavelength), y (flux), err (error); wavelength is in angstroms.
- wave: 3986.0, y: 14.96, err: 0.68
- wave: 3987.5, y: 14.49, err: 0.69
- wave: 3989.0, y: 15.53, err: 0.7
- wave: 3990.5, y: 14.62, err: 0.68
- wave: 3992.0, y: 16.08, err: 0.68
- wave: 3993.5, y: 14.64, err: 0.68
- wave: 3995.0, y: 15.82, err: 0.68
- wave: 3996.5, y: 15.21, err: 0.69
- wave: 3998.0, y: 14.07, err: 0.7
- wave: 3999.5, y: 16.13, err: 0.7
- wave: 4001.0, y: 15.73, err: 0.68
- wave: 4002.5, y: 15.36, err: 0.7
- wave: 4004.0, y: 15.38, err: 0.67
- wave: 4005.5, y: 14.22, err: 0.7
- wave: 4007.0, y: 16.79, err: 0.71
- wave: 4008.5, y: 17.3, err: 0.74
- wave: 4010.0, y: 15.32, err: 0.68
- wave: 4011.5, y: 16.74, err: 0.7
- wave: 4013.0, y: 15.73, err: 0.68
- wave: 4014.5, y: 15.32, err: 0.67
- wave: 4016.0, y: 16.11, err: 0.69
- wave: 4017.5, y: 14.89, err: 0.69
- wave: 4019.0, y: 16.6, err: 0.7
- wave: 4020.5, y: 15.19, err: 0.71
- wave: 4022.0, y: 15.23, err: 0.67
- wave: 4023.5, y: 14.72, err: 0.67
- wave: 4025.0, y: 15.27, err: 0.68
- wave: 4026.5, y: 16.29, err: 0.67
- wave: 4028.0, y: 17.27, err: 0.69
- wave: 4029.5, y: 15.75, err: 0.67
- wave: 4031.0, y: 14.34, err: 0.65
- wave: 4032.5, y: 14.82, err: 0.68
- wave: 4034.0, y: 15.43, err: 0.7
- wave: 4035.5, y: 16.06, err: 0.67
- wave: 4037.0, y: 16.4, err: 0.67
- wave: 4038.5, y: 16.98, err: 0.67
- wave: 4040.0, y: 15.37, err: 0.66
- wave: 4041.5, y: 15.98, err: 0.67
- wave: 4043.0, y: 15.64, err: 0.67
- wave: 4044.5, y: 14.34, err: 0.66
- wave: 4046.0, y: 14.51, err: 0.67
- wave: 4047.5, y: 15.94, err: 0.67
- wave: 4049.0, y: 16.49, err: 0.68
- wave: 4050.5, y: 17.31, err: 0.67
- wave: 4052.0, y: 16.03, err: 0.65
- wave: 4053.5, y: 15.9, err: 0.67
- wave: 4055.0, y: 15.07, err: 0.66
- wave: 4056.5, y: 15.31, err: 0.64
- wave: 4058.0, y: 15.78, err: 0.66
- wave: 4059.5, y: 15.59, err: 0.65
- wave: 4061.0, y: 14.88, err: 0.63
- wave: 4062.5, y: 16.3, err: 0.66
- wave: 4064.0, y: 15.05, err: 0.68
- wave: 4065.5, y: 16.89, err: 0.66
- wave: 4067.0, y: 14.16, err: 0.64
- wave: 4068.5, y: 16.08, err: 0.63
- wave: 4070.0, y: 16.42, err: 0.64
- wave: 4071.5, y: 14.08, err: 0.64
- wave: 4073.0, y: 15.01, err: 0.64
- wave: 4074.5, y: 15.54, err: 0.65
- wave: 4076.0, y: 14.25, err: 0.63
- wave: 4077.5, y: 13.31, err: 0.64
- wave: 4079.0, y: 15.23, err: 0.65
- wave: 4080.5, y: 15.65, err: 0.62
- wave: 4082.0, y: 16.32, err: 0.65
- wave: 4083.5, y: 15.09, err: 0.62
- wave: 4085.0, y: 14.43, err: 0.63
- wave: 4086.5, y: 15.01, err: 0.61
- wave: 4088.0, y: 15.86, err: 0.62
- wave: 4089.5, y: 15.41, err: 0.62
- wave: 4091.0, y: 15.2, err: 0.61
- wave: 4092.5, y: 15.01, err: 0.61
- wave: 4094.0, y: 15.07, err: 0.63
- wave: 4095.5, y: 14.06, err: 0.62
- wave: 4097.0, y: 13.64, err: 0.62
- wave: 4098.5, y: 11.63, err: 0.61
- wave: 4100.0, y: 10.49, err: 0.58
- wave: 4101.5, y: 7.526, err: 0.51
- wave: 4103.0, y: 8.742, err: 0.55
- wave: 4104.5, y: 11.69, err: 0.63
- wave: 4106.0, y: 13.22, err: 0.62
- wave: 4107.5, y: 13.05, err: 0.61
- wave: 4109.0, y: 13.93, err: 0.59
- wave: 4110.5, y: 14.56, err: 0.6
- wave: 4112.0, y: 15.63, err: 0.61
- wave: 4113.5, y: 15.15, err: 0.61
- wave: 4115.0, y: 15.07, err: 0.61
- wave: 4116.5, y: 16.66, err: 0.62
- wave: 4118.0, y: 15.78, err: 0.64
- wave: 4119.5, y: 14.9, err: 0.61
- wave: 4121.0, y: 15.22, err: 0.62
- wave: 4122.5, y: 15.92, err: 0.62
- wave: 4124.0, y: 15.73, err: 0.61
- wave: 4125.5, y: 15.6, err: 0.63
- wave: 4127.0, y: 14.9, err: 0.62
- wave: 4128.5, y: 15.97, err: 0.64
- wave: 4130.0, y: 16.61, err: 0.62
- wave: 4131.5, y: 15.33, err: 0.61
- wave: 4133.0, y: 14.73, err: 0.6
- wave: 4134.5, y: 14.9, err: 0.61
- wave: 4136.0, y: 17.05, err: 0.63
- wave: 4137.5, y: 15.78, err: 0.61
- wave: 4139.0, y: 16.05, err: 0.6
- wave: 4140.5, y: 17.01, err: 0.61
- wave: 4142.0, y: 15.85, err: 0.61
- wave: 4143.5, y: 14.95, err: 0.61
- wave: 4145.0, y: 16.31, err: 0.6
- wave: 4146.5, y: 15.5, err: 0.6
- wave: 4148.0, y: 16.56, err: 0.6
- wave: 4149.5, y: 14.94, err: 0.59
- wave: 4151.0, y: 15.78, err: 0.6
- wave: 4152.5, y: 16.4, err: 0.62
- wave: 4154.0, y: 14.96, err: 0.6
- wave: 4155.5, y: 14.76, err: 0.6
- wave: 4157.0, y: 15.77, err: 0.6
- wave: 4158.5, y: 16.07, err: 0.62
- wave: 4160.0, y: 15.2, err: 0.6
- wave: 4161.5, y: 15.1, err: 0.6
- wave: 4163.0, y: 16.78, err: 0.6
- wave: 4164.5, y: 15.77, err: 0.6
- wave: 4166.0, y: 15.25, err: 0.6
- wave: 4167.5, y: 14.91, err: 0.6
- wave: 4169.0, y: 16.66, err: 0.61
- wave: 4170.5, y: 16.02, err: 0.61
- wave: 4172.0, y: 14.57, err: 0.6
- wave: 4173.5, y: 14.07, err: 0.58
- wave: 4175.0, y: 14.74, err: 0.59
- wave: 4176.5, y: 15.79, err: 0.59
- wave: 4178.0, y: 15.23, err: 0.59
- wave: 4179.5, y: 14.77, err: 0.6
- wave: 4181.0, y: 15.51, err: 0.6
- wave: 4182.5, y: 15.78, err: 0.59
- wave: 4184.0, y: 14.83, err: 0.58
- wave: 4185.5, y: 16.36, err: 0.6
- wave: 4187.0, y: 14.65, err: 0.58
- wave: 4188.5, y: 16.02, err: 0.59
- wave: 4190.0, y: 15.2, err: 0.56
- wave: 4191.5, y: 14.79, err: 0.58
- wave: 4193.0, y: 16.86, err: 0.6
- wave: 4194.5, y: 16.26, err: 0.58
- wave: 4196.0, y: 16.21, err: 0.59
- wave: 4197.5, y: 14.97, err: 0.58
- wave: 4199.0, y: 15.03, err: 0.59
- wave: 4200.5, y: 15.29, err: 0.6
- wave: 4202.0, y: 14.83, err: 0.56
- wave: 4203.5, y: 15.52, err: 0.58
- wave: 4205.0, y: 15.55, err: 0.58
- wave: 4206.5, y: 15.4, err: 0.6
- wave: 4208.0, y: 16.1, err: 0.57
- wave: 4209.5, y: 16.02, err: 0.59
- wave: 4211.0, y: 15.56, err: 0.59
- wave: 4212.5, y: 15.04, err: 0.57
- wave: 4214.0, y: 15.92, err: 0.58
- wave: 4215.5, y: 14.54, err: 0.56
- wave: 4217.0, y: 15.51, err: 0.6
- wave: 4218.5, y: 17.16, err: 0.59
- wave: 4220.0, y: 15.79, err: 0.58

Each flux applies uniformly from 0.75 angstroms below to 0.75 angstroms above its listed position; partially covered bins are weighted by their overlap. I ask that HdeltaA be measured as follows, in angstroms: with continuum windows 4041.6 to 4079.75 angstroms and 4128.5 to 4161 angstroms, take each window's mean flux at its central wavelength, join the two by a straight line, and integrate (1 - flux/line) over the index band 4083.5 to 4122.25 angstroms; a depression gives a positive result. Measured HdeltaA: 4.1 angstroms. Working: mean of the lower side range 15.4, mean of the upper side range 15.7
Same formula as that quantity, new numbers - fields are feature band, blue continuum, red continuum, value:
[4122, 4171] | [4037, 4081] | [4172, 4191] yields -1.39 angstroms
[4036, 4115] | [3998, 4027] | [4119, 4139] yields 4.50 angstroms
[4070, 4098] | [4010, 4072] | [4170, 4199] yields 1.21 angstroms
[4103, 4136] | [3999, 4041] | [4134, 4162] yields 1.81 angstroms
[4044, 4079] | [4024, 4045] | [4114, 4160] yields 0.67 angstroms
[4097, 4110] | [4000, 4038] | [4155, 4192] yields 3.39 angstroms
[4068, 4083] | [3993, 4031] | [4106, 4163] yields 0.37 angstroms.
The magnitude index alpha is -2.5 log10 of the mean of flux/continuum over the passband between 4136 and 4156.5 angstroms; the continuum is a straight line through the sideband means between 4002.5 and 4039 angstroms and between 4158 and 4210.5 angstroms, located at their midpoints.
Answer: -0.02 mag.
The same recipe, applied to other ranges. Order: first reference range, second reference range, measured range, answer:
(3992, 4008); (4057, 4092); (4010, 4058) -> -0.025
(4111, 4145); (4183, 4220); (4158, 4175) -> 0.012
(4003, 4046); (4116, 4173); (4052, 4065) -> 0.009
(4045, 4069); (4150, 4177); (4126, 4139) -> -0.010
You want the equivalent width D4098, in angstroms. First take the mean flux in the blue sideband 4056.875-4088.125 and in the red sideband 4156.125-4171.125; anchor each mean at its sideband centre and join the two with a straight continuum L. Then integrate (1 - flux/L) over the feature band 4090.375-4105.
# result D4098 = 2.95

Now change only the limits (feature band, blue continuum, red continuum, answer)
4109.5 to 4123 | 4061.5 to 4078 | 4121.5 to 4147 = 0.2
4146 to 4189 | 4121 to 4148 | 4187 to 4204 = 0.4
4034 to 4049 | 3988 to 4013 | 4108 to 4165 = -0.1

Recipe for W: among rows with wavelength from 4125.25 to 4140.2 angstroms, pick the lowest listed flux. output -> 14.73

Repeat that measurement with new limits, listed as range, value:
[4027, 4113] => 7.526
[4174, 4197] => 14.65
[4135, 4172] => 14.57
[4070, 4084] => 13.31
